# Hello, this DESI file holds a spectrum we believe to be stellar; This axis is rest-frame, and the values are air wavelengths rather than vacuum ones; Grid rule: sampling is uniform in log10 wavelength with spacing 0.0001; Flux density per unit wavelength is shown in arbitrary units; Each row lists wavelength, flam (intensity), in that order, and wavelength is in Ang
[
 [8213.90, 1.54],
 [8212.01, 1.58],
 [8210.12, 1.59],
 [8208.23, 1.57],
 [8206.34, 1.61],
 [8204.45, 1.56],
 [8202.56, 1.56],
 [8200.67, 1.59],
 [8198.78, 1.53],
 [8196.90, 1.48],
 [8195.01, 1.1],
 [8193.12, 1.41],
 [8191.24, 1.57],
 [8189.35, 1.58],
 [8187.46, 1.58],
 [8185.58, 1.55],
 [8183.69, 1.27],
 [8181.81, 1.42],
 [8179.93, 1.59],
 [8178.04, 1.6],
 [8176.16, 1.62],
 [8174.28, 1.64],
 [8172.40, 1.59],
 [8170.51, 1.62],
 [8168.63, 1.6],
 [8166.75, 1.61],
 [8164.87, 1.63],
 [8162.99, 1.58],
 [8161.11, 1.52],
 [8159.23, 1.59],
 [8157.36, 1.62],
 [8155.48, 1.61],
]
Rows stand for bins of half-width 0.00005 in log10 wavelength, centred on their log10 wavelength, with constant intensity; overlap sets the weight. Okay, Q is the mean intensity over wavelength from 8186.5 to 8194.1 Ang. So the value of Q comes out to 1.53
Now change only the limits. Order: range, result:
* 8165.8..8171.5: 1.61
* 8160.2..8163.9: 1.55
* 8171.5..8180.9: 1.61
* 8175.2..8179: 1.61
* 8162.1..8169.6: 1.61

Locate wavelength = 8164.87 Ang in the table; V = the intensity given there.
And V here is 1.63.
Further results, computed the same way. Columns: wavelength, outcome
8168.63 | 1.6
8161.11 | 1.52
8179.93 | 1.59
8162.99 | 1.58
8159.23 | 1.59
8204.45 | 1.56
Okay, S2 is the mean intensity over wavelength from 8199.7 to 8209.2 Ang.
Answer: 1.58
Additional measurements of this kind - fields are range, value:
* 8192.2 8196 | 1.25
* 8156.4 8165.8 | 1.59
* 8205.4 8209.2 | 1.59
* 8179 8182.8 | 1.5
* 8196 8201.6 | 1.54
